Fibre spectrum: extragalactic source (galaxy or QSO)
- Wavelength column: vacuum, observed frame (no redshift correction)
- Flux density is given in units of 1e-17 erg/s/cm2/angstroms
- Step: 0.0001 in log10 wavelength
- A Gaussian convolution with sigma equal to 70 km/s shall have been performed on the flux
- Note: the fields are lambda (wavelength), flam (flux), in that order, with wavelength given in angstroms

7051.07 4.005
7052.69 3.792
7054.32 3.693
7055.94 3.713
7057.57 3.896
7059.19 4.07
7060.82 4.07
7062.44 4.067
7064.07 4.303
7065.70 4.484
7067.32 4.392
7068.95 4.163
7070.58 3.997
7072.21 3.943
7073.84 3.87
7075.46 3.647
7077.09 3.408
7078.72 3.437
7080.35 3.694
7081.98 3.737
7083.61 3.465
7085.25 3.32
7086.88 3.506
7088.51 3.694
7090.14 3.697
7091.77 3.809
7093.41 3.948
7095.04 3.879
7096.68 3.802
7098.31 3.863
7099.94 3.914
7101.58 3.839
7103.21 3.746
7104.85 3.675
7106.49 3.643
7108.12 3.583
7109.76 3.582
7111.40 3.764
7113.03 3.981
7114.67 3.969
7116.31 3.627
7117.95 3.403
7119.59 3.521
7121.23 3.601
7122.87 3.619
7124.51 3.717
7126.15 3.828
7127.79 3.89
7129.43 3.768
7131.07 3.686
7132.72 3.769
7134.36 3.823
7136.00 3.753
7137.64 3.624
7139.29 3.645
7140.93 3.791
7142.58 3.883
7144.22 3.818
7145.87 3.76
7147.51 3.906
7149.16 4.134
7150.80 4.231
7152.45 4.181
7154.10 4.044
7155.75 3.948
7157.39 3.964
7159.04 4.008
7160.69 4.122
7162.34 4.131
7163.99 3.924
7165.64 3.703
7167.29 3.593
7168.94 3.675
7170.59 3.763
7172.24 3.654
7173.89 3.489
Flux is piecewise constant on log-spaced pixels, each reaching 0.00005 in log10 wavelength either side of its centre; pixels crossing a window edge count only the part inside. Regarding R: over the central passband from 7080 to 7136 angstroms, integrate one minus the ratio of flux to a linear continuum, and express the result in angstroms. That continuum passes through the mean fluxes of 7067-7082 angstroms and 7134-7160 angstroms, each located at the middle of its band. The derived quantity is 2.1 angstroms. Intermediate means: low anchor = 3.82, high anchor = 3.91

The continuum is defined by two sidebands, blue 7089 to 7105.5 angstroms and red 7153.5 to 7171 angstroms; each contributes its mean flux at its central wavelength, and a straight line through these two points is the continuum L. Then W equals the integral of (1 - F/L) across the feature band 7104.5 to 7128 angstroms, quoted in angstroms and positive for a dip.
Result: 0.9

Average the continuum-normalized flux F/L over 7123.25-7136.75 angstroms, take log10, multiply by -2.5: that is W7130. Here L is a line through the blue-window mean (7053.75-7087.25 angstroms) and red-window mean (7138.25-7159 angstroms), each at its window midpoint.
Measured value 0.04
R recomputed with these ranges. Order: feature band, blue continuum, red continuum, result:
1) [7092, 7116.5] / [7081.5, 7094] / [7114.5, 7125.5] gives -1.11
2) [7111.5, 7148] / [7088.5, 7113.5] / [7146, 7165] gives 1.60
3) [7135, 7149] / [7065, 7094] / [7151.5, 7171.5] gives 0.36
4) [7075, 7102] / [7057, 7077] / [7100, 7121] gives 1.33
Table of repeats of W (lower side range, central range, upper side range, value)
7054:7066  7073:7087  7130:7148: 1.40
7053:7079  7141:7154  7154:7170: -0.23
